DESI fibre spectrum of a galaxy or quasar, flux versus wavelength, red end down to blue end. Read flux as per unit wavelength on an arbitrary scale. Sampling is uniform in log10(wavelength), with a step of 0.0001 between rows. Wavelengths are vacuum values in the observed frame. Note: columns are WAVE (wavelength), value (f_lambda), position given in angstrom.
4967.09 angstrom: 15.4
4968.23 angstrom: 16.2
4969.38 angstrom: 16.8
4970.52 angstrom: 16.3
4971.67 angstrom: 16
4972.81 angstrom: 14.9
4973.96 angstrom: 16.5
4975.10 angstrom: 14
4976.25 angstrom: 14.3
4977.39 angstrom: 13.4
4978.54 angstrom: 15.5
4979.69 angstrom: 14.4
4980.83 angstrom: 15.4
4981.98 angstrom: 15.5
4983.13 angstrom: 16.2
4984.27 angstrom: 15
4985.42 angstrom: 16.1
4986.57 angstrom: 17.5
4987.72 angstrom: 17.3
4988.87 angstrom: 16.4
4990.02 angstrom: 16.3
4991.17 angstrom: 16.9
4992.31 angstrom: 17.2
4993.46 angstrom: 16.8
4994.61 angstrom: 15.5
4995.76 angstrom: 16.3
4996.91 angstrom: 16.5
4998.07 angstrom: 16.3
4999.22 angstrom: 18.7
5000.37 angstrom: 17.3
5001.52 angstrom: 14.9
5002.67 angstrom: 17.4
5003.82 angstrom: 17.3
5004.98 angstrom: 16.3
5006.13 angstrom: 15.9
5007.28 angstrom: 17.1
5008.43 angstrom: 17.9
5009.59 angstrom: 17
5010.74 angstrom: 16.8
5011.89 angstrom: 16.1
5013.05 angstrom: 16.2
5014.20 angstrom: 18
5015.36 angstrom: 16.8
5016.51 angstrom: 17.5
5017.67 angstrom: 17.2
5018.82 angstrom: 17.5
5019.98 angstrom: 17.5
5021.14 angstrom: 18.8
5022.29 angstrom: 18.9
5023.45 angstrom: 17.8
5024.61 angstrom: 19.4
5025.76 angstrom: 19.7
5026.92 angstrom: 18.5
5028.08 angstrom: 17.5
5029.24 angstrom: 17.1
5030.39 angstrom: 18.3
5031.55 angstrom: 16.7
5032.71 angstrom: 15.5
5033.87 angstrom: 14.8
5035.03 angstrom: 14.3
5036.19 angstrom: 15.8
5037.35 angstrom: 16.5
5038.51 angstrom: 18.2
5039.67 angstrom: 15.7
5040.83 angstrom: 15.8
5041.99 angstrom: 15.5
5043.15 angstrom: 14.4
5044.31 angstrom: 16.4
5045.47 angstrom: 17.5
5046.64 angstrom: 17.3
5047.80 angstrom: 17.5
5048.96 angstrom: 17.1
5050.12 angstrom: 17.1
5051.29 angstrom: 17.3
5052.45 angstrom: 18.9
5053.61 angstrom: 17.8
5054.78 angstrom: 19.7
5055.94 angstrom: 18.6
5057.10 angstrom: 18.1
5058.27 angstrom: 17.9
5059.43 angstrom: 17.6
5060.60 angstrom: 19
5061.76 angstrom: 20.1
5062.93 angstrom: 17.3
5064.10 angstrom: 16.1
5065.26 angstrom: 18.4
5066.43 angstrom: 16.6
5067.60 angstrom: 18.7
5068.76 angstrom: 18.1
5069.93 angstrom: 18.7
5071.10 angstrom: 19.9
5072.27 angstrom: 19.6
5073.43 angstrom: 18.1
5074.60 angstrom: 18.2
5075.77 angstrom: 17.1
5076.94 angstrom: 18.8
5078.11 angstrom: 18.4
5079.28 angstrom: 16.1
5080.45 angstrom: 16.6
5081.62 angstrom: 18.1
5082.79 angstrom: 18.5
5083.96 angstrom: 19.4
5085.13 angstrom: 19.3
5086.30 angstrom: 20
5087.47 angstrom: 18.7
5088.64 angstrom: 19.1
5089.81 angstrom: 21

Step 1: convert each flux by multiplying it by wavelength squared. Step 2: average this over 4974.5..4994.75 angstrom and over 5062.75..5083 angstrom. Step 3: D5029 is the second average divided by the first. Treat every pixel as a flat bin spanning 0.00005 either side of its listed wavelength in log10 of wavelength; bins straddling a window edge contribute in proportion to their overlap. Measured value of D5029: 1.2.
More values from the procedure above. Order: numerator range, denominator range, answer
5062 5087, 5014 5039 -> 1.07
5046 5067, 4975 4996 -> 1.16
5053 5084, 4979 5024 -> 1.11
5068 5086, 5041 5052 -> 1.11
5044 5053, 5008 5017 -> 1.04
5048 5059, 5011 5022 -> 1.06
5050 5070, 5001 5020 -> 1.09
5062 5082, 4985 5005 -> 1.11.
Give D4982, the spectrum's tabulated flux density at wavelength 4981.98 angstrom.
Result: 15.5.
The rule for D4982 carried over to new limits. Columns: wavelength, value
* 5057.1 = 18.1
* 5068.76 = 18.1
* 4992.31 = 17.2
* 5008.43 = 17.9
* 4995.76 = 16.3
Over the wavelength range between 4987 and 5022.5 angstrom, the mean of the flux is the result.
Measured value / 17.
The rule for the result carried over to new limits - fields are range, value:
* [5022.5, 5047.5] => 16.8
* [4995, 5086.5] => 17.5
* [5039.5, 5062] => 17.5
